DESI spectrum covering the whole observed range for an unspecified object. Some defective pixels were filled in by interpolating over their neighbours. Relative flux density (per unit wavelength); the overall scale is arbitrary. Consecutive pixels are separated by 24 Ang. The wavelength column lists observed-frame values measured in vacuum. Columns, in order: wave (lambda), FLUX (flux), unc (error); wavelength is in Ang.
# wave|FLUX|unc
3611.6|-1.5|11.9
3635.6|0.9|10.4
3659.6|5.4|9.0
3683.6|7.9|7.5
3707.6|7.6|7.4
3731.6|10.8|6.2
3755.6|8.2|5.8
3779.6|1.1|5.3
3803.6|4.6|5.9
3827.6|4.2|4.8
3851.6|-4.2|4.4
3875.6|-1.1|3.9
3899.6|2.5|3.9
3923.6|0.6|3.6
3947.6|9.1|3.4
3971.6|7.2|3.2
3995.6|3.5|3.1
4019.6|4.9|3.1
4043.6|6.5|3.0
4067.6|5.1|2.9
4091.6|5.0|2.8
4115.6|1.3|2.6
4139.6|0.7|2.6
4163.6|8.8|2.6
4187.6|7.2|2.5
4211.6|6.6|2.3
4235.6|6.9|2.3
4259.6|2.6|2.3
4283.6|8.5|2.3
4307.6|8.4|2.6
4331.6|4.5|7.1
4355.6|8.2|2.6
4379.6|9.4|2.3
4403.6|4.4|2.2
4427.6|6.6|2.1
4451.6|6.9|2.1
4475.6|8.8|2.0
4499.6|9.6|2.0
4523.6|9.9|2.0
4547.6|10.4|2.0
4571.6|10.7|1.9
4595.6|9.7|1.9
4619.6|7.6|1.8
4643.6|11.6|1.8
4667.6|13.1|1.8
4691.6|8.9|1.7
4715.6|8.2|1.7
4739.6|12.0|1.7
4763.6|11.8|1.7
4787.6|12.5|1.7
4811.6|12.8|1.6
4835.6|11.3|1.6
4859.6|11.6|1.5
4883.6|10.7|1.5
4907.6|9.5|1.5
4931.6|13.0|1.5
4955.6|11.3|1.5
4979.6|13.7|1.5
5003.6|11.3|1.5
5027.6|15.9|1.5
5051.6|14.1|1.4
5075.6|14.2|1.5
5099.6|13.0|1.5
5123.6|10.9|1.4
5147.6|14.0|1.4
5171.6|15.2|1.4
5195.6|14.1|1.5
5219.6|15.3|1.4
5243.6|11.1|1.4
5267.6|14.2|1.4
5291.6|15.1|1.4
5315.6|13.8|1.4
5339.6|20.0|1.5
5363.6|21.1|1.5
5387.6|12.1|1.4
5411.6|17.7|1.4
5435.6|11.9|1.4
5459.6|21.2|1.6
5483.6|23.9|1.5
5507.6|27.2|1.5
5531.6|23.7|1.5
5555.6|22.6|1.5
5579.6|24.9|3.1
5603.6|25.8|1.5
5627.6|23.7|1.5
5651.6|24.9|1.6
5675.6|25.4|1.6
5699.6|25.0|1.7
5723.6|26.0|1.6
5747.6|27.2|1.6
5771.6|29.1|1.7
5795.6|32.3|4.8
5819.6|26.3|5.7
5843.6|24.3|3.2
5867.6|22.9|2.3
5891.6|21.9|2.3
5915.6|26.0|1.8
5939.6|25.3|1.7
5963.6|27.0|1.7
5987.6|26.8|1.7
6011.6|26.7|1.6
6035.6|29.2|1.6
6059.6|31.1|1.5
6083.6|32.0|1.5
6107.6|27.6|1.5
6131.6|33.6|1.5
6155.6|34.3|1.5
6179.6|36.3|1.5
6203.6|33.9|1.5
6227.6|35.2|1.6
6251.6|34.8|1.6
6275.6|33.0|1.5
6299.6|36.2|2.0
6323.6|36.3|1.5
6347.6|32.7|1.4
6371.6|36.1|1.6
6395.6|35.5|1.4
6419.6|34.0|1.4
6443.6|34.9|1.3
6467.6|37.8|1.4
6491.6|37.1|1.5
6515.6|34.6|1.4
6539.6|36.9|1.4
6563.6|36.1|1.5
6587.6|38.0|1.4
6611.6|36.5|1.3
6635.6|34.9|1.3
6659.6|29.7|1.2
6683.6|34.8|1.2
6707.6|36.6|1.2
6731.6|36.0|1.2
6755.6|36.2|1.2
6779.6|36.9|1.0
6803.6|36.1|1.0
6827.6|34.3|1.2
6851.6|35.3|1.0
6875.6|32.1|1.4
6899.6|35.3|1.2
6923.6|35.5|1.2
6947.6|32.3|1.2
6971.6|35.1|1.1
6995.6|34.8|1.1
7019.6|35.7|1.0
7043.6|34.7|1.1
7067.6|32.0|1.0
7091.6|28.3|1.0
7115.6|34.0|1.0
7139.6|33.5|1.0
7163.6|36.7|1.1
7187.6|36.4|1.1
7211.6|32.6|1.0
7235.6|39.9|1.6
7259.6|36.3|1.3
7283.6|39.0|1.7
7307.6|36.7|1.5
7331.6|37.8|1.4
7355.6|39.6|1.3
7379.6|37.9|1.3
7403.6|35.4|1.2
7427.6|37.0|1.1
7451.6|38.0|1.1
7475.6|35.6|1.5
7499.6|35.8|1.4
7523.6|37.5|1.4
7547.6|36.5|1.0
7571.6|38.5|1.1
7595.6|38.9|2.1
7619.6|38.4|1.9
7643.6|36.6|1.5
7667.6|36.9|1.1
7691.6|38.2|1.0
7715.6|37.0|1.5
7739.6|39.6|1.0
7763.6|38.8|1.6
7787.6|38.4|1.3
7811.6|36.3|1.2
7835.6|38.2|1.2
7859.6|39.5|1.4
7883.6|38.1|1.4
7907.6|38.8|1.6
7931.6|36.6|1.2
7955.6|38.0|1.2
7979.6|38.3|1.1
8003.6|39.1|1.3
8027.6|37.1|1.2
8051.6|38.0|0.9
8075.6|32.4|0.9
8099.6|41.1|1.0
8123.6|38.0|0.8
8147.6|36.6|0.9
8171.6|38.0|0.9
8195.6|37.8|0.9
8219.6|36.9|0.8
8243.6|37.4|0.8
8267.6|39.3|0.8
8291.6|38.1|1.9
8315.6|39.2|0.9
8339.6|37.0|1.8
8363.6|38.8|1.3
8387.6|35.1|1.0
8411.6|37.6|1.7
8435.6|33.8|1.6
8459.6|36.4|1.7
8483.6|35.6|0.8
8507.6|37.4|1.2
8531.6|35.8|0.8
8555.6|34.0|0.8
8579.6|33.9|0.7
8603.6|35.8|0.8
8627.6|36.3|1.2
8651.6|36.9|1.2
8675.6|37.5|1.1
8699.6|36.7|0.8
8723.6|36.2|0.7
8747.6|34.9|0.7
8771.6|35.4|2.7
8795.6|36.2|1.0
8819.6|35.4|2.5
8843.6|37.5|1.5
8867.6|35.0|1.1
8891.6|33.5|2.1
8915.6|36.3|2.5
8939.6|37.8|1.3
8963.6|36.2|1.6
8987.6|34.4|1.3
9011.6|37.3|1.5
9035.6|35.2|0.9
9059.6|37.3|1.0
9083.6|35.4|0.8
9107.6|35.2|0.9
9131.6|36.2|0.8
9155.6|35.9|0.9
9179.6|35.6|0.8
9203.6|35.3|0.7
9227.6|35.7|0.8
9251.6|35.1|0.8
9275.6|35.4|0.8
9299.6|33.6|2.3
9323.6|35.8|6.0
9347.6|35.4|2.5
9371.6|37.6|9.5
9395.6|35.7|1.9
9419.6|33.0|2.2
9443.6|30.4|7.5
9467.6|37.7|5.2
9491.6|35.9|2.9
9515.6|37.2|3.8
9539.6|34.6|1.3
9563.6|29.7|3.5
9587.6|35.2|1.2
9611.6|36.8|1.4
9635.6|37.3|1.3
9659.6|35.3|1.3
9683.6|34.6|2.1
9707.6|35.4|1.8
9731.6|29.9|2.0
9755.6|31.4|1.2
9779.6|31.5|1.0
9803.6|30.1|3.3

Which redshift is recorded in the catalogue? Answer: 0.37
